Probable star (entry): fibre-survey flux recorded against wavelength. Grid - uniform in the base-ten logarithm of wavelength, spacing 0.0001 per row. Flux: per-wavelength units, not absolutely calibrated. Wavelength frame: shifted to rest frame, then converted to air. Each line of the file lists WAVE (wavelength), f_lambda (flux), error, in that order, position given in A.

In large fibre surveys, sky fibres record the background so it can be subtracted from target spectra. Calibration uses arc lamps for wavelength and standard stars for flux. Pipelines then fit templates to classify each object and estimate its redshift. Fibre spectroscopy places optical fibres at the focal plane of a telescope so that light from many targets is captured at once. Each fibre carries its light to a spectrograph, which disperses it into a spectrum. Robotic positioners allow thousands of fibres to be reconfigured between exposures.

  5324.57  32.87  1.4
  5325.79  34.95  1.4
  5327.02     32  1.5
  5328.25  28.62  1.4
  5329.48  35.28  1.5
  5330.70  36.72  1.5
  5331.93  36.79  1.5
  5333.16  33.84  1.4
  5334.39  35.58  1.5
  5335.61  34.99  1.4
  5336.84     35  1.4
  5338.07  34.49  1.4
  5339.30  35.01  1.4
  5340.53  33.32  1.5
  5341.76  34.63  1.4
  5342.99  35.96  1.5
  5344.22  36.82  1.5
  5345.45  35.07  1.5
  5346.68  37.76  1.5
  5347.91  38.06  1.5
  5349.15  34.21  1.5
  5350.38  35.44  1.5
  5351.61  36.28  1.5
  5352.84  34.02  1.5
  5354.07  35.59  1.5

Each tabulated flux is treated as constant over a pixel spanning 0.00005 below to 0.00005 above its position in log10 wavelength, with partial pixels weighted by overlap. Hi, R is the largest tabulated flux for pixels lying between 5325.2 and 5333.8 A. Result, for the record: 36.79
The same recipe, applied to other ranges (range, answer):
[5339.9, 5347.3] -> 37.76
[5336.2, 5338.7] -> 35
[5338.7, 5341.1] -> 35.01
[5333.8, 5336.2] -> 35.58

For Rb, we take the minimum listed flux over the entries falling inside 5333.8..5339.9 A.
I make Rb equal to 34.49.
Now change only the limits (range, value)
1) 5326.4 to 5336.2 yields 28.62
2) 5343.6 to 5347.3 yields 35.07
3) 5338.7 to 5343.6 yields 33.32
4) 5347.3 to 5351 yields 34.21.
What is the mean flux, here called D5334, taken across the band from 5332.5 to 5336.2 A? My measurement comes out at 34.9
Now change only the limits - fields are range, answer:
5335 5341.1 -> 34.6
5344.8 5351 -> 36.1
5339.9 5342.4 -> 34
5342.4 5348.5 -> 36.8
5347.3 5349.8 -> 36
